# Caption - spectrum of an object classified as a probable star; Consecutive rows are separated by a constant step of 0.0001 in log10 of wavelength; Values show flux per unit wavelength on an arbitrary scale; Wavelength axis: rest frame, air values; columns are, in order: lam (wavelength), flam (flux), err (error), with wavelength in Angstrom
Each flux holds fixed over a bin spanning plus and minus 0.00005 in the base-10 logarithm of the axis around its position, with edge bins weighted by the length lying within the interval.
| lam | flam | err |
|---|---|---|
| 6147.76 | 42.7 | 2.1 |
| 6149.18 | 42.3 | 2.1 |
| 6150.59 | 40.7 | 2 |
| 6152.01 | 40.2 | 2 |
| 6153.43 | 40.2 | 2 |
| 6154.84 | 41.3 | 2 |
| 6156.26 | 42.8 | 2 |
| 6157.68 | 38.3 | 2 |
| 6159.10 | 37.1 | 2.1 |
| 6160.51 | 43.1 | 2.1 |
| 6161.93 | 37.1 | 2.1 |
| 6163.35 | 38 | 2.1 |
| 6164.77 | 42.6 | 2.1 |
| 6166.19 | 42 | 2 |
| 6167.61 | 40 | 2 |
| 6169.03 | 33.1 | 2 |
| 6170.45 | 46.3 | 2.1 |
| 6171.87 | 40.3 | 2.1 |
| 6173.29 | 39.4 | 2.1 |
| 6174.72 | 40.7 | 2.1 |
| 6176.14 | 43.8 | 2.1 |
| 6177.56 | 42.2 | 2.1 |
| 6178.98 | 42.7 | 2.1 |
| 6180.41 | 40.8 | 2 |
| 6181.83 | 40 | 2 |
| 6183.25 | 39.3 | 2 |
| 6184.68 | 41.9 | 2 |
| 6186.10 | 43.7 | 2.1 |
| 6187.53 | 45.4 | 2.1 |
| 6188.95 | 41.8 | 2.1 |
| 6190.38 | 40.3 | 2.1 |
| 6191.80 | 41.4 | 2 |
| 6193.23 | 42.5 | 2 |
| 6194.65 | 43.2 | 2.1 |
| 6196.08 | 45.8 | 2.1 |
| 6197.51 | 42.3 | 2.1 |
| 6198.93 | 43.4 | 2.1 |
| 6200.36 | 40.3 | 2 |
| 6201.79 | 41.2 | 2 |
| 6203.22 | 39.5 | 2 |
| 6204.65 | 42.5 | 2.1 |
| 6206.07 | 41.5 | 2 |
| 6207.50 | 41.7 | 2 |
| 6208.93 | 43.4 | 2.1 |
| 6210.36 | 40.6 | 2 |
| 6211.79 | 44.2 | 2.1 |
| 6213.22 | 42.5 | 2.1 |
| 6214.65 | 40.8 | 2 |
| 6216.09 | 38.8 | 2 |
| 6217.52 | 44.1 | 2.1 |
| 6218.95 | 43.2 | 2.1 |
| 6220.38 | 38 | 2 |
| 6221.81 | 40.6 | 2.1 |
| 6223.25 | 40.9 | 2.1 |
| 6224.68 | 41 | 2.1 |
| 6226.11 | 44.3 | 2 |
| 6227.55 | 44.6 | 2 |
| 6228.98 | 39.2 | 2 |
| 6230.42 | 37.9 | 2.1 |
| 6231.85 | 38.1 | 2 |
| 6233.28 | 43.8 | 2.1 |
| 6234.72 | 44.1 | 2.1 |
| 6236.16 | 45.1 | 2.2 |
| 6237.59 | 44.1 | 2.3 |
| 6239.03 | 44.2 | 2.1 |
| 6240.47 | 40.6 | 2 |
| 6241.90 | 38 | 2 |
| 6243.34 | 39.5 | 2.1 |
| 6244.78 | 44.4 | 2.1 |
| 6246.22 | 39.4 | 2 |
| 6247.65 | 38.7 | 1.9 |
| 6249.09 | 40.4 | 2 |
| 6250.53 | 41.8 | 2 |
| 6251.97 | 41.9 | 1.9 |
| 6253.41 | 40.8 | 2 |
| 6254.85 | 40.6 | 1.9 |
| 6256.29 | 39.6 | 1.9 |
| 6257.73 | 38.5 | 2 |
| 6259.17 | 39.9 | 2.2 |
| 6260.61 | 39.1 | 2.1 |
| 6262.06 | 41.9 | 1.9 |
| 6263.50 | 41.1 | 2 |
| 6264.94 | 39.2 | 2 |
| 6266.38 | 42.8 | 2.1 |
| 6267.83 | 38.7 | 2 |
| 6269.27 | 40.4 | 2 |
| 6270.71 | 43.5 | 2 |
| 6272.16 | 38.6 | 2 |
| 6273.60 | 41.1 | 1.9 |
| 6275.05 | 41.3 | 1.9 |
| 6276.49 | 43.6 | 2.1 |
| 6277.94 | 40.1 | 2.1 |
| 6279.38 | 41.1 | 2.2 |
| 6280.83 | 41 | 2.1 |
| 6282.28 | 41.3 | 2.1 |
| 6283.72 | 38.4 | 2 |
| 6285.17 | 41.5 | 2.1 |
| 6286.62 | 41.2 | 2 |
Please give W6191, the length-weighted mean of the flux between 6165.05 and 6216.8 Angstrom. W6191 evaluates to 41.7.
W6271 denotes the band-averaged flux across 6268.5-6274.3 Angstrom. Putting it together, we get 40.9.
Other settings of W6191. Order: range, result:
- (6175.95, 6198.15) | 42.3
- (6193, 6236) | 41.8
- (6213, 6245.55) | 41.6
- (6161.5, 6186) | 40.7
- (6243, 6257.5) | 40.7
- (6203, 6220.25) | 41.8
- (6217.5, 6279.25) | 41.1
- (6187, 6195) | 42.4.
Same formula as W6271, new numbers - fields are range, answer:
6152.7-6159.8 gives 39.9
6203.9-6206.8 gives 42.1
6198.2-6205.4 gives 41.4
